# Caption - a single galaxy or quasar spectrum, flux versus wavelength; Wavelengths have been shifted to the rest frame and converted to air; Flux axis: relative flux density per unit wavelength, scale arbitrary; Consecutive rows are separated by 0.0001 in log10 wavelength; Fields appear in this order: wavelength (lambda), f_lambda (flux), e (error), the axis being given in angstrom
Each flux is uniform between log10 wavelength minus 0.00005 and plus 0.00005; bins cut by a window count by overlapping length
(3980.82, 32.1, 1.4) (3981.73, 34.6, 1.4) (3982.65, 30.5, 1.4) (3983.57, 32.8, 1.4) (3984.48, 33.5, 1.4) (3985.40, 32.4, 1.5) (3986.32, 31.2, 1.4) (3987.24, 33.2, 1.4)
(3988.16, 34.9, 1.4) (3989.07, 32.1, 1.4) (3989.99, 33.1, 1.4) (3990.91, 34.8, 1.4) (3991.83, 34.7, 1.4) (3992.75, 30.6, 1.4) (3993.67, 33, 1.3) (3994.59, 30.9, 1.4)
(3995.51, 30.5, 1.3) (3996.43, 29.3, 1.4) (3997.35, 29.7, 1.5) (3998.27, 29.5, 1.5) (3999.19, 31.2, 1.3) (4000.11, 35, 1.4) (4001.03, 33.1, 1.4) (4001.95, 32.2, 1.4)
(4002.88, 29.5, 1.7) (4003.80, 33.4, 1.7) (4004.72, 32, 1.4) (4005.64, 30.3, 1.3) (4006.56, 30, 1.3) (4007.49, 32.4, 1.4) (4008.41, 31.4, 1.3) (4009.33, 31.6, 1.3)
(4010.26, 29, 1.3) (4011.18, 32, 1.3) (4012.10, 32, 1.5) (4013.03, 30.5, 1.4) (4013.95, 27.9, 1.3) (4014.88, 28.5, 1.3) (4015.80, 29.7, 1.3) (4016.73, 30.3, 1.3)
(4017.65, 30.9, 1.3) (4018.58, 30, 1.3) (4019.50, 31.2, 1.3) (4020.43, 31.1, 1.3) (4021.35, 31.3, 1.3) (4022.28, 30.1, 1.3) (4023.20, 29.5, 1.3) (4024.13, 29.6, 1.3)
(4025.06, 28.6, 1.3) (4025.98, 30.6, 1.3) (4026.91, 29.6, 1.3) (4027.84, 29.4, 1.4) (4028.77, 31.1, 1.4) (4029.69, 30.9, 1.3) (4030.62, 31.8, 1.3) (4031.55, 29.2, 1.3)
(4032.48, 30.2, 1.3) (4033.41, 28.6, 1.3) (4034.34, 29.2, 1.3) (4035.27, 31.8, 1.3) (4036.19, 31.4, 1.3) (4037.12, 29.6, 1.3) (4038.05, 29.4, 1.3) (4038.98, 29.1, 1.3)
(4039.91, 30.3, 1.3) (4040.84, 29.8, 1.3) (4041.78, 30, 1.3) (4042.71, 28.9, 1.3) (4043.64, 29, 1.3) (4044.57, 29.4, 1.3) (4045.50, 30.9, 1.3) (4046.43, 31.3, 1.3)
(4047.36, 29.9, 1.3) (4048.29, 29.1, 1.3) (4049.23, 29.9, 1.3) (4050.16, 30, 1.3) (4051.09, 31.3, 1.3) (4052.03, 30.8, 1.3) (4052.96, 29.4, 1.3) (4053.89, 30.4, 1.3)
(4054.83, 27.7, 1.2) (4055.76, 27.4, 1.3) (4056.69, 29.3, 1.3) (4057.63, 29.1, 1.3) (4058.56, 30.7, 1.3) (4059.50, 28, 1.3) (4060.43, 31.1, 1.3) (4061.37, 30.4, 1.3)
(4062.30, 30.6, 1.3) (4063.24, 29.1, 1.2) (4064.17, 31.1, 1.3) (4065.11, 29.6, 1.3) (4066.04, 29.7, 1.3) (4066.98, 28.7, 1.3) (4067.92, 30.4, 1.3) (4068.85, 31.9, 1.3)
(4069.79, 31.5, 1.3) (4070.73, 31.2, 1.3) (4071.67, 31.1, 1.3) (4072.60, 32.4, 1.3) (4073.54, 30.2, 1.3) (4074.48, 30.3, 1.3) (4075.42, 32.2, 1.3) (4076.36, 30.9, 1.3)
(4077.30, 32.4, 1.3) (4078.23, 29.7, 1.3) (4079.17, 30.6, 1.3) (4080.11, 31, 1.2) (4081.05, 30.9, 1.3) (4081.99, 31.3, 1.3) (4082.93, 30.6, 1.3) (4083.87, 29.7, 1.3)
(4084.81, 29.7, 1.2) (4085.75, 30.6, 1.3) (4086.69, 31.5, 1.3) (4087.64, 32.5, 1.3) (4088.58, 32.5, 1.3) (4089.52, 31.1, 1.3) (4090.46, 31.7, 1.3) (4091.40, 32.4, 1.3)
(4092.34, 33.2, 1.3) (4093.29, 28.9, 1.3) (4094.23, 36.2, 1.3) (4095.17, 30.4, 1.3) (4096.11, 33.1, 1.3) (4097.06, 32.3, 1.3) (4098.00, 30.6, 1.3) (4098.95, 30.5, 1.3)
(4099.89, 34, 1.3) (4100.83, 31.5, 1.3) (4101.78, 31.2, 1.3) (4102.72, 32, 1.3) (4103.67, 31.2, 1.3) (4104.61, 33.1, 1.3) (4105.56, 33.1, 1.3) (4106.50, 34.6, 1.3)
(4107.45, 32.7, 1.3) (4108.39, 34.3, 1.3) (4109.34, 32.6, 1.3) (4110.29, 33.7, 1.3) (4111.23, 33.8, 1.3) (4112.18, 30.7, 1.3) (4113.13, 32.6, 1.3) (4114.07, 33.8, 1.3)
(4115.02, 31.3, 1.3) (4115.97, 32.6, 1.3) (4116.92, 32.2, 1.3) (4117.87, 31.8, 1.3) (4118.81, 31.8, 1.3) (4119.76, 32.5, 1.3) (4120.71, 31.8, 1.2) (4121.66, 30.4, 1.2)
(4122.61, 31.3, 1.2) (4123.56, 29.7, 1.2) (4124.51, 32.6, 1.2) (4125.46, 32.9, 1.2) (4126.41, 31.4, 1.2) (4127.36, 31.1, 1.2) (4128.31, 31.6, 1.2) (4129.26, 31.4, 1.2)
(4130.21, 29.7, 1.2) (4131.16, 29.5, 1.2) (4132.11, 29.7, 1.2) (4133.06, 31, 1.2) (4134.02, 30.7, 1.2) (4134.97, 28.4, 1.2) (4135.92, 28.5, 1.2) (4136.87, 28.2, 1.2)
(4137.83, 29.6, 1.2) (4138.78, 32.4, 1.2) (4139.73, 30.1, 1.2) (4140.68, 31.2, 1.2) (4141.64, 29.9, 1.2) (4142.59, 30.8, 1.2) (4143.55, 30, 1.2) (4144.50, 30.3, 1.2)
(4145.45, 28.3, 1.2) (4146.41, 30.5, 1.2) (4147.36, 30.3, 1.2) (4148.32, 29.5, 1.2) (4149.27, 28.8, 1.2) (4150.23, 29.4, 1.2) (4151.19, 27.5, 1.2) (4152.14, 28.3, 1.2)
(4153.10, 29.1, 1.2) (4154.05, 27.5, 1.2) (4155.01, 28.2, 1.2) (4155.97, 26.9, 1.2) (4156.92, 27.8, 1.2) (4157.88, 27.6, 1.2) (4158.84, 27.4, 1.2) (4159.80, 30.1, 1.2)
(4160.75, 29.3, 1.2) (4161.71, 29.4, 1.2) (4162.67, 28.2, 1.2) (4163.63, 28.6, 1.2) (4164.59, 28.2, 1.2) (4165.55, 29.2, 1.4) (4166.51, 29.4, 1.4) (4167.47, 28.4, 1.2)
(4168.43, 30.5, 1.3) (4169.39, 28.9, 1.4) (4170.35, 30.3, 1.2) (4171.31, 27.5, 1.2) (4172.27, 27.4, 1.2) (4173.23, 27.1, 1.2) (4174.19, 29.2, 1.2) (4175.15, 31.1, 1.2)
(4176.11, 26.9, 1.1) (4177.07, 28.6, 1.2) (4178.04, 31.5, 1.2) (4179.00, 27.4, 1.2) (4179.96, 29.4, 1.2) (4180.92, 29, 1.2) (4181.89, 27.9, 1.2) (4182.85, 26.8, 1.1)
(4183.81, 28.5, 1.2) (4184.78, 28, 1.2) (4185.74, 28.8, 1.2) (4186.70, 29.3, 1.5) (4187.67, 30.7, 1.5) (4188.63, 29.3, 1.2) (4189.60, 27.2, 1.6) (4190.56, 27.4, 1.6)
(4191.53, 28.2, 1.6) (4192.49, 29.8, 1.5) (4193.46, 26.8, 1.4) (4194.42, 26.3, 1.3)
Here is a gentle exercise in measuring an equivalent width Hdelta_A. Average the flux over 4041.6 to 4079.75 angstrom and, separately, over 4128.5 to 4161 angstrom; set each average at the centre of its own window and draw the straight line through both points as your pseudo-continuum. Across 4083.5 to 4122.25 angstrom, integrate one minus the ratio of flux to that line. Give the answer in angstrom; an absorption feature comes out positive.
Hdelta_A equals -3.0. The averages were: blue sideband 30.2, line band 32.1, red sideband 29.4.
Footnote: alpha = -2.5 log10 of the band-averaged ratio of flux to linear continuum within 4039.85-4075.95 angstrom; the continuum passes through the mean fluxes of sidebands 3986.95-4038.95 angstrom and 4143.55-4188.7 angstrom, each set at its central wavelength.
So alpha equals 0.007 mag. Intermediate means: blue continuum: 30.9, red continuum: 28.8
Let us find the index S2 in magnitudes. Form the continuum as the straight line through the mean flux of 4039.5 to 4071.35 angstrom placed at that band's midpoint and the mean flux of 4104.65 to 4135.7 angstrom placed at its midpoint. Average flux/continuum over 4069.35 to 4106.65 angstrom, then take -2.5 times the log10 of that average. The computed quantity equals -0.02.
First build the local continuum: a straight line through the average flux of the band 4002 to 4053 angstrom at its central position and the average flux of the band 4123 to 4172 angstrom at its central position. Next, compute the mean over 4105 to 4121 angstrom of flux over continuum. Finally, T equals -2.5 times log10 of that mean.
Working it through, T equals -0.103 mag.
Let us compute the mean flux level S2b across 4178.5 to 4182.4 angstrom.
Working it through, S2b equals 28.4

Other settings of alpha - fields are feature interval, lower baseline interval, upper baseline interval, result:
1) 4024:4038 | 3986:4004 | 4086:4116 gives 0.072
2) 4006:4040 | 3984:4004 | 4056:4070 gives 0.035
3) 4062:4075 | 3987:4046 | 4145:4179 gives -0.018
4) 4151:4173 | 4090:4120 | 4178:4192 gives 0.042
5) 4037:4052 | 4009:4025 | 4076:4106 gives 0.031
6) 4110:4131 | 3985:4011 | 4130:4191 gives -0.074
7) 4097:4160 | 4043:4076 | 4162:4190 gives -0.052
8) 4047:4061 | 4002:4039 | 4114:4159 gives 0.026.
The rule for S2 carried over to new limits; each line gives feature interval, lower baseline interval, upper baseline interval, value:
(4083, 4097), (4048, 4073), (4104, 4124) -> -0.01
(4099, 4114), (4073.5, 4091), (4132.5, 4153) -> -0.08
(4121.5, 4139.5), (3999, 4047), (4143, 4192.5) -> -0.05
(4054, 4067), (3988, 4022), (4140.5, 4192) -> 0.03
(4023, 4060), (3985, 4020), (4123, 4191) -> 0.04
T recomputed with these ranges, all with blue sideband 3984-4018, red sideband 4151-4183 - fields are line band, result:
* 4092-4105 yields -0.08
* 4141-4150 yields -0.03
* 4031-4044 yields 0.04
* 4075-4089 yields -0.03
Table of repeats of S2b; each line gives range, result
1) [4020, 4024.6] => 30.3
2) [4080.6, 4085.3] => 30.4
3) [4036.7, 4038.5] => 29.5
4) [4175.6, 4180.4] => 28.8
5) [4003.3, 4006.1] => 31.9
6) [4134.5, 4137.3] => 28.4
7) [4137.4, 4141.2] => 30.9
